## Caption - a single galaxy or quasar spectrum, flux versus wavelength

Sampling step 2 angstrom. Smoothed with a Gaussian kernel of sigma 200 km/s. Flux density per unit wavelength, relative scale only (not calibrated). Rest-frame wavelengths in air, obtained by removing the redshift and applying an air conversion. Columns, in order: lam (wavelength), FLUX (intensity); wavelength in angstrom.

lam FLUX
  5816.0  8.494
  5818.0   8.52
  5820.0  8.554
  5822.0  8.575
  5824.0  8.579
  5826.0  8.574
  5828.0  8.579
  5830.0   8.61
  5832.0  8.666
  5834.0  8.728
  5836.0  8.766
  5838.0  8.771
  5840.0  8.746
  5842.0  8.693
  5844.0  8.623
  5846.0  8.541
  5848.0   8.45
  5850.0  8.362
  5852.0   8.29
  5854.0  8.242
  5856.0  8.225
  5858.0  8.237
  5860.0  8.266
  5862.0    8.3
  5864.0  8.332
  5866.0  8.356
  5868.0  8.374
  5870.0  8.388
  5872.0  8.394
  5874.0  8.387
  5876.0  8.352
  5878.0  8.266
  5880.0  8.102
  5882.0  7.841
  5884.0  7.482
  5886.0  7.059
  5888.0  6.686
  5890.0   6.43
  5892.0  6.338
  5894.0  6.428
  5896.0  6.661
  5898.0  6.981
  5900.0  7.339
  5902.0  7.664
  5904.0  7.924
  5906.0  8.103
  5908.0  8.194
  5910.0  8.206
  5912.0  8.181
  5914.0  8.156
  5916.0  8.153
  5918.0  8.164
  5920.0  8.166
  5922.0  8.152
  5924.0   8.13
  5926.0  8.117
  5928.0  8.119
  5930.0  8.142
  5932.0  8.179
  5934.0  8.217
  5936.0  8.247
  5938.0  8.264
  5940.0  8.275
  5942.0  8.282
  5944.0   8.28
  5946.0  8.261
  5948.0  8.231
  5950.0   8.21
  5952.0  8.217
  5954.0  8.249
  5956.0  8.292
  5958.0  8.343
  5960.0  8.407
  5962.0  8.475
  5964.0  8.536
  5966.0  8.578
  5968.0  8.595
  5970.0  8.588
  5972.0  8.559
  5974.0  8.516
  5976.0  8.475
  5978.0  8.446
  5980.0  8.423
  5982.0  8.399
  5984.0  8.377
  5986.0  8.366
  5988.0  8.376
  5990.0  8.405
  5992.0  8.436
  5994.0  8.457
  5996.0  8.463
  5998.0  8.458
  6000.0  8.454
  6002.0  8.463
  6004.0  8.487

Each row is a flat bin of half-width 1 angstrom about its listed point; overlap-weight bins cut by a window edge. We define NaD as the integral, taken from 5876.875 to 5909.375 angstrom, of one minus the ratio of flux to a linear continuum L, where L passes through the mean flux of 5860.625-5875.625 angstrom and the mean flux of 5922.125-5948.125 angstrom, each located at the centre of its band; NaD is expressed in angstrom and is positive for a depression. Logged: 3.7 angstrom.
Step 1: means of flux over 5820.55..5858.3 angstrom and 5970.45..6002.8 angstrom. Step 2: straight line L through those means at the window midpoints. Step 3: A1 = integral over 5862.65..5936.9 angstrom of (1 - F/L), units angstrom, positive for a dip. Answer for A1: 5.7 angstrom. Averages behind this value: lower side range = 8.55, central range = 7.85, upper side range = 8.44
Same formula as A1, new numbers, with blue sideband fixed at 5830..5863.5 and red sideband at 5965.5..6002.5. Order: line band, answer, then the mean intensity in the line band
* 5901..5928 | 1.2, 8.1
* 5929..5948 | 0.5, 8.24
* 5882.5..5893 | 2.0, 6.85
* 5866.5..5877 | 0.1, 8.38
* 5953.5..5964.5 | 0.1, 8.38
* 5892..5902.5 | 1.9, 6.92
